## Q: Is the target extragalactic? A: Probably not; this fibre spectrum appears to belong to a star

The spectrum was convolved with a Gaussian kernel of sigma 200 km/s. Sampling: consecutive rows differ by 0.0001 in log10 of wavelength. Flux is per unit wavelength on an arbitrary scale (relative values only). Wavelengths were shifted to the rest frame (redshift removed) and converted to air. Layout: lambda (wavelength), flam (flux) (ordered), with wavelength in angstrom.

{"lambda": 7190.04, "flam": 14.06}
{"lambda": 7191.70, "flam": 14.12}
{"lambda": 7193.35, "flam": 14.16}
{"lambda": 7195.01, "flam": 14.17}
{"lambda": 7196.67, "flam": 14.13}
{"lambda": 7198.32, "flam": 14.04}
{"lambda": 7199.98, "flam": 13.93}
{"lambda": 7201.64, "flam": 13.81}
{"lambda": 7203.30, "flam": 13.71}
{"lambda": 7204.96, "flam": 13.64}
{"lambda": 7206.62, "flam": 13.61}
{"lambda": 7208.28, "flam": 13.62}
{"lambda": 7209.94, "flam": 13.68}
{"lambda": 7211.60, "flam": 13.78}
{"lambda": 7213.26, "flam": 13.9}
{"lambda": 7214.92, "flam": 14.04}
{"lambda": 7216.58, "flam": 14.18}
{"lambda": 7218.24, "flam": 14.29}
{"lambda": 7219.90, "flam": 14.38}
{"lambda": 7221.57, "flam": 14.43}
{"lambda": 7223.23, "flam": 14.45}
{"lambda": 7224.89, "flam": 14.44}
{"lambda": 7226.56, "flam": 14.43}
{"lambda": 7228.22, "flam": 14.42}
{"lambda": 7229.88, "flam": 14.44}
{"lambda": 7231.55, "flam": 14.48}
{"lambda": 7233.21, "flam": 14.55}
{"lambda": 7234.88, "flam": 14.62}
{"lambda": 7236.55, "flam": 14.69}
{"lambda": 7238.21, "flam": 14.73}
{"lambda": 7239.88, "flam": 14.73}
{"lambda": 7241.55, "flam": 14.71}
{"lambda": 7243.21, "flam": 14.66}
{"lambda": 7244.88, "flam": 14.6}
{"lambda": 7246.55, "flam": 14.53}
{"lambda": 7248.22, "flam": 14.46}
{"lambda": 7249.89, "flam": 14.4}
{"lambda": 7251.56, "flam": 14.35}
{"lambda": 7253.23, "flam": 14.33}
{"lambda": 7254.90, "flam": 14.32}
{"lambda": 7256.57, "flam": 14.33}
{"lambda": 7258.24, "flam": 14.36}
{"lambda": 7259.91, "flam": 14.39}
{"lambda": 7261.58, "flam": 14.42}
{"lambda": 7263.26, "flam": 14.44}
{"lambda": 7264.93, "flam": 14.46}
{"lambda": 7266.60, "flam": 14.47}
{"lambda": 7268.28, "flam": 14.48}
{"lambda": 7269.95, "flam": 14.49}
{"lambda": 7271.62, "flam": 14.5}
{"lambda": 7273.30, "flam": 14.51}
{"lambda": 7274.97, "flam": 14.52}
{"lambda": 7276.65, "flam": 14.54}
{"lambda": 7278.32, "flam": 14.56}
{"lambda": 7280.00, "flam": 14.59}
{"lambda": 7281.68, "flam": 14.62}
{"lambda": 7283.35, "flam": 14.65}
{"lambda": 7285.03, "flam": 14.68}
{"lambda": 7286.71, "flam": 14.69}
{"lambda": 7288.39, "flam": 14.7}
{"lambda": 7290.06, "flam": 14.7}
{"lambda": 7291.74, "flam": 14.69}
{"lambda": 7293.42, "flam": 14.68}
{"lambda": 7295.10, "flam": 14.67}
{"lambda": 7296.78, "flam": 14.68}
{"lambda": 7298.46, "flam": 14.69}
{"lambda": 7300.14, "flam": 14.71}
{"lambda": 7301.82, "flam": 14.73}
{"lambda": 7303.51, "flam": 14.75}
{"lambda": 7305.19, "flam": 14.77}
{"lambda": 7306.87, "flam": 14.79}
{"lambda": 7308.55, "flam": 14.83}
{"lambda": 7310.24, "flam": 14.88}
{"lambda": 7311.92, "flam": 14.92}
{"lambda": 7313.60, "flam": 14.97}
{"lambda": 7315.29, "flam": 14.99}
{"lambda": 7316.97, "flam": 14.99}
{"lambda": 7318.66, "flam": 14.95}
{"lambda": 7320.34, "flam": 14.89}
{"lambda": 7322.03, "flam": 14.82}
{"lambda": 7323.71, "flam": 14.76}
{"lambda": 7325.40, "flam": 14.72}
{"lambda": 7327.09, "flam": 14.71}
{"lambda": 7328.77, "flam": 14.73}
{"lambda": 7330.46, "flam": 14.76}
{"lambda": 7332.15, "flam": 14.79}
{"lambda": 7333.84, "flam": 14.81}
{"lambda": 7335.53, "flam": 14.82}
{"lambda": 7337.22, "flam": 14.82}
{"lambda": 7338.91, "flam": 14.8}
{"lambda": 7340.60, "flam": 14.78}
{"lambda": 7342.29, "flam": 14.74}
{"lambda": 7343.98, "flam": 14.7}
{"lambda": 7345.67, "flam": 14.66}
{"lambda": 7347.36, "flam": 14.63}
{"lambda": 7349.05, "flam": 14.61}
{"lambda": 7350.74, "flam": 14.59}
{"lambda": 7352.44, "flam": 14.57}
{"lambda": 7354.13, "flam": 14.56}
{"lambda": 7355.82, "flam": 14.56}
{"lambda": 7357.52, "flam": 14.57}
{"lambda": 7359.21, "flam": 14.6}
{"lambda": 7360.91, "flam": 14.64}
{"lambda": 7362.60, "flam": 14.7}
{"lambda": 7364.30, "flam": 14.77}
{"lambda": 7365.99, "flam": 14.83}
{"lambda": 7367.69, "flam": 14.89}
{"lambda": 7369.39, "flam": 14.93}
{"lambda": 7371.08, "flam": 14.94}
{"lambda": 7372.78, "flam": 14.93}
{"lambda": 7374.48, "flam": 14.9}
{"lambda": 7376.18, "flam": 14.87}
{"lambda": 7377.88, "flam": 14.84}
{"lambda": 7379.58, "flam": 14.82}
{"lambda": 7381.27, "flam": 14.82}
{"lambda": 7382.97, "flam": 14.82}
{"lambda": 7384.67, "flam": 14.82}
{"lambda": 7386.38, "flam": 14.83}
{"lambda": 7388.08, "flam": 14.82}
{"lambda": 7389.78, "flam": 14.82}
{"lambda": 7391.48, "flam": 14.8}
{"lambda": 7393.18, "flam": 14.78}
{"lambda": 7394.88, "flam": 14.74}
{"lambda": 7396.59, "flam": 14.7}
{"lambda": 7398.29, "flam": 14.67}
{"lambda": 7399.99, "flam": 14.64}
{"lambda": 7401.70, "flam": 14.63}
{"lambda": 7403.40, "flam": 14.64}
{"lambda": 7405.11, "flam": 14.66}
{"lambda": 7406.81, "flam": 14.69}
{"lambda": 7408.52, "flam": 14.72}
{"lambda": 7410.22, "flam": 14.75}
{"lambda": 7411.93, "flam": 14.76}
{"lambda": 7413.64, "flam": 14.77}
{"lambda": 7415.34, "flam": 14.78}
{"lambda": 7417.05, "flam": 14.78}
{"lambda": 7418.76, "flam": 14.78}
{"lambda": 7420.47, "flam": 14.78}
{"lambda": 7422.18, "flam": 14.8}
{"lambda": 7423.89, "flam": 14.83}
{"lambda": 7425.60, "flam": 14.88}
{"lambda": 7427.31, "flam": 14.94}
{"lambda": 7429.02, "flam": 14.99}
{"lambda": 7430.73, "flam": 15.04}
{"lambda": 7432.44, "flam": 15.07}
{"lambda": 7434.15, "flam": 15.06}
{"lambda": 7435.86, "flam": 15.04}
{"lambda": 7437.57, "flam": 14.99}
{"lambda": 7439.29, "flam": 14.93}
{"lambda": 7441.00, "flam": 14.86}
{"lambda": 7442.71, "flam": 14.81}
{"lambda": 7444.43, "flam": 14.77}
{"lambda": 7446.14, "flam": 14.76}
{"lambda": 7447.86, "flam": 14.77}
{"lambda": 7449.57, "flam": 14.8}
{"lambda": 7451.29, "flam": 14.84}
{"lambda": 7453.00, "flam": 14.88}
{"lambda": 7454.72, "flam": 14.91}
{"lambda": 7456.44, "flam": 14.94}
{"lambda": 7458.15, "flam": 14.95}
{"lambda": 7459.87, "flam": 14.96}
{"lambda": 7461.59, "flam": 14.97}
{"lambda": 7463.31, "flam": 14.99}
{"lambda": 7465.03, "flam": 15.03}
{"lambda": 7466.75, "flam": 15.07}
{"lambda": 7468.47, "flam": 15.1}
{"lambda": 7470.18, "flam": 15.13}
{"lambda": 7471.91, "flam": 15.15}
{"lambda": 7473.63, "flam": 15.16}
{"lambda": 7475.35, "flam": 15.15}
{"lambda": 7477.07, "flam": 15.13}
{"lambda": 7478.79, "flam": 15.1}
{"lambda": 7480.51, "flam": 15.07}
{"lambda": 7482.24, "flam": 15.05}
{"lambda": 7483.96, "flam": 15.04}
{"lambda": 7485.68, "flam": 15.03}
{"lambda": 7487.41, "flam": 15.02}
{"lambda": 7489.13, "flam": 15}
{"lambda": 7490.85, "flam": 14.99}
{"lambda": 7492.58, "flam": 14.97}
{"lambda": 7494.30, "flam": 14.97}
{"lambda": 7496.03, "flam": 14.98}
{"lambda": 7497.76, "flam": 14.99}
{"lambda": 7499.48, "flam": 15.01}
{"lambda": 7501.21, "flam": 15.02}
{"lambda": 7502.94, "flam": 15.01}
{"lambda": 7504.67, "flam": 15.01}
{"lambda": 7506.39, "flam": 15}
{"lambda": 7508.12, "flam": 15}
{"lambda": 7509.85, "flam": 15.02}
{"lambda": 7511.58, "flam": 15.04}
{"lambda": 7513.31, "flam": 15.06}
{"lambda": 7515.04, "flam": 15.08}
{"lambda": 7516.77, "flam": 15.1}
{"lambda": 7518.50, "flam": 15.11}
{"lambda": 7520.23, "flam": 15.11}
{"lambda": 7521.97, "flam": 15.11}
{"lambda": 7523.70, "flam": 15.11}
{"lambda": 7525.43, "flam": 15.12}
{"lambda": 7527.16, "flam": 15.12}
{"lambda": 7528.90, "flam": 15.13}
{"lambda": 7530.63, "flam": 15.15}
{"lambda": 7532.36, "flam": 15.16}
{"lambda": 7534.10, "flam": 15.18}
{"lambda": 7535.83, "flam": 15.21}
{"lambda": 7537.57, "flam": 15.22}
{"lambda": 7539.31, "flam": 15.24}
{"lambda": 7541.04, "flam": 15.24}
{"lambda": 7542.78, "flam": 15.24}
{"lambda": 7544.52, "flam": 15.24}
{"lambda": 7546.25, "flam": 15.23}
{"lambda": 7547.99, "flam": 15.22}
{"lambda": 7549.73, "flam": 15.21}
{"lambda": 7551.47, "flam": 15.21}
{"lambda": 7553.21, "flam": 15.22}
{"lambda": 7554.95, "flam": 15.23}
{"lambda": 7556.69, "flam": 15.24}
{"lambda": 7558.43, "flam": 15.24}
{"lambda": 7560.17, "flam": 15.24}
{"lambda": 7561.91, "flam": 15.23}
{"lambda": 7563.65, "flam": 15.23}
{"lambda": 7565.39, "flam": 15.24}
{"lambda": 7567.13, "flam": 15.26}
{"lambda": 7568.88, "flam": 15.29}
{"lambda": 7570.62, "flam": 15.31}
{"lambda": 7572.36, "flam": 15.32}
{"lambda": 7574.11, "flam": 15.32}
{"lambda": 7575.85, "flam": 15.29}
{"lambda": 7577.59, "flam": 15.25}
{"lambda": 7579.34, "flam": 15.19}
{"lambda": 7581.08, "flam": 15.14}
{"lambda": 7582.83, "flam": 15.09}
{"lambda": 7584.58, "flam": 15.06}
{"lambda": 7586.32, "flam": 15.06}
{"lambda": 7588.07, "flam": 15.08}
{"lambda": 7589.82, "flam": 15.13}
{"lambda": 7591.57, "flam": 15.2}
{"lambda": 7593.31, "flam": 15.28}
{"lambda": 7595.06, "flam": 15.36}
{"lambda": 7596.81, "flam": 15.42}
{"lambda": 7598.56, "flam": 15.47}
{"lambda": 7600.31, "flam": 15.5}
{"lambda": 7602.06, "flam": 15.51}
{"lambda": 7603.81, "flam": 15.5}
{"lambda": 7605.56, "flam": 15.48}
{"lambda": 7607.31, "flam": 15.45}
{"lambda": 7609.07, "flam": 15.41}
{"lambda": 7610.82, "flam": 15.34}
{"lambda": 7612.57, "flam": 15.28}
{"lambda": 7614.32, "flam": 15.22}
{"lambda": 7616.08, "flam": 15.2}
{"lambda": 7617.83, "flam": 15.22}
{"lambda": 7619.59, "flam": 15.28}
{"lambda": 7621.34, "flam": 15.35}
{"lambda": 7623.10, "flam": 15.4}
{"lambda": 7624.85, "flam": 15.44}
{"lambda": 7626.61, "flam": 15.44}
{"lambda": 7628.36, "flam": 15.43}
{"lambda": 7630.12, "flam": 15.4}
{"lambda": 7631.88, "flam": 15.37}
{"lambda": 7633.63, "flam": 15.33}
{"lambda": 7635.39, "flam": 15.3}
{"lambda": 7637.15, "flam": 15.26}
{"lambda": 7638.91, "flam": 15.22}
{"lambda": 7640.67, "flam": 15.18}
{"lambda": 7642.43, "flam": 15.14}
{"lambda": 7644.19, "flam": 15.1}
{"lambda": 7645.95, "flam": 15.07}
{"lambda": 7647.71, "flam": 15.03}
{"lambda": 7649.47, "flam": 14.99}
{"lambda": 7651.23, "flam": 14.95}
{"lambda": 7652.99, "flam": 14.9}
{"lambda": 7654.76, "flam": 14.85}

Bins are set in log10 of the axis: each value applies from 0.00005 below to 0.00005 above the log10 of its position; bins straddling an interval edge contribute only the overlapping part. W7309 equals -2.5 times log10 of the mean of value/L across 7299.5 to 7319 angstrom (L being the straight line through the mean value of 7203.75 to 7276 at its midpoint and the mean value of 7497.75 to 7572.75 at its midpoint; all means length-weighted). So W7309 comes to -0.02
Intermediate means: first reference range 14.4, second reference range 15.2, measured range 14.9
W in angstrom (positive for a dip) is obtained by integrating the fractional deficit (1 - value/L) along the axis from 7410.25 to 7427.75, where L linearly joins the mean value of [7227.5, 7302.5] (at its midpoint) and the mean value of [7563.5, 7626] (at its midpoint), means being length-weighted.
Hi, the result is 0.1 angstrom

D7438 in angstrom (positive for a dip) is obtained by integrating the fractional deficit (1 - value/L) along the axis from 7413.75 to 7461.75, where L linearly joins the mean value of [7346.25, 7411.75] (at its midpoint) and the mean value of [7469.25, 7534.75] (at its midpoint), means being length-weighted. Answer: 0.0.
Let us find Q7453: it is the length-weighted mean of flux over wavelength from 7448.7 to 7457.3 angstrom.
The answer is 14.9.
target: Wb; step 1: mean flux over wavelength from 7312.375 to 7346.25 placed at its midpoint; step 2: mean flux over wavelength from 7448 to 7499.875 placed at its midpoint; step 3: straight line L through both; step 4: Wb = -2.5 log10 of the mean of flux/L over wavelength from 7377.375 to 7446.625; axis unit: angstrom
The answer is 0.01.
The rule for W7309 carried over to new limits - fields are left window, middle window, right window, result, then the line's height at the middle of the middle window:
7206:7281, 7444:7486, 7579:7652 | -0.006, 14.9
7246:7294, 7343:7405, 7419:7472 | 0.002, 14.8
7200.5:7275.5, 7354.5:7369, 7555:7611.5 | -0.002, 14.7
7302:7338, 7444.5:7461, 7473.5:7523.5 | 0.009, 15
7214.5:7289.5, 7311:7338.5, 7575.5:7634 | -0.013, 14.7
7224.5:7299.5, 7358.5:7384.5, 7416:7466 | -0.004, 14.8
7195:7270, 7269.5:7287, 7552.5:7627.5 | -0.011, 14.4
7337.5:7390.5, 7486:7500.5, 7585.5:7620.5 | 0.005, 15.1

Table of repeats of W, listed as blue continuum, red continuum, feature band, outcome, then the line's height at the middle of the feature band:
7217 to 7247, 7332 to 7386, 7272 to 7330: -0.34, 14.7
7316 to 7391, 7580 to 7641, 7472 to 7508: 0.05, 15.1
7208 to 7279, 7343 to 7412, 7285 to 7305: -0.23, 14.5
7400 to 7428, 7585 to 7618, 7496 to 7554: -0.12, 15.1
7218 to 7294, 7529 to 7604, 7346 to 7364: 0.17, 14.8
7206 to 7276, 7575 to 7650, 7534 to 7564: -0.21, 15.1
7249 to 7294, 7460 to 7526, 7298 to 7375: -0.53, 14.7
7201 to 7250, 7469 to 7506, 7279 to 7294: -0.21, 14.5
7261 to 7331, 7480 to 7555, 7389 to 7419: 0.33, 14.9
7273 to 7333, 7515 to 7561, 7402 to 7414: 0.19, 14.9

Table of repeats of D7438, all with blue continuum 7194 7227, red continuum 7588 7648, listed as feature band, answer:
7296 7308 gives -0.4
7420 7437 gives -0.3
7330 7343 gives -0.3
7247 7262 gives -0.2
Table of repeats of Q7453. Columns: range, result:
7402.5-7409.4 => 14.7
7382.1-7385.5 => 14.8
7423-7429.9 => 14.9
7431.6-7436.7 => 15.1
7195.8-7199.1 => 14.1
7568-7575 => 15.3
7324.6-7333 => 14.7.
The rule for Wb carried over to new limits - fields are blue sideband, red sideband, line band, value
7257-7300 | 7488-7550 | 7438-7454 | 0.01 mag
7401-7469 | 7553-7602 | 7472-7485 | -0.01 mag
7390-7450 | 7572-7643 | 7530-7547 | -0.01 mag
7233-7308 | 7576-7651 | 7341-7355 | 0.01 mag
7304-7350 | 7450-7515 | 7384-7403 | 0.01 mag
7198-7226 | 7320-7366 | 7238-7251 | -0.03 mag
